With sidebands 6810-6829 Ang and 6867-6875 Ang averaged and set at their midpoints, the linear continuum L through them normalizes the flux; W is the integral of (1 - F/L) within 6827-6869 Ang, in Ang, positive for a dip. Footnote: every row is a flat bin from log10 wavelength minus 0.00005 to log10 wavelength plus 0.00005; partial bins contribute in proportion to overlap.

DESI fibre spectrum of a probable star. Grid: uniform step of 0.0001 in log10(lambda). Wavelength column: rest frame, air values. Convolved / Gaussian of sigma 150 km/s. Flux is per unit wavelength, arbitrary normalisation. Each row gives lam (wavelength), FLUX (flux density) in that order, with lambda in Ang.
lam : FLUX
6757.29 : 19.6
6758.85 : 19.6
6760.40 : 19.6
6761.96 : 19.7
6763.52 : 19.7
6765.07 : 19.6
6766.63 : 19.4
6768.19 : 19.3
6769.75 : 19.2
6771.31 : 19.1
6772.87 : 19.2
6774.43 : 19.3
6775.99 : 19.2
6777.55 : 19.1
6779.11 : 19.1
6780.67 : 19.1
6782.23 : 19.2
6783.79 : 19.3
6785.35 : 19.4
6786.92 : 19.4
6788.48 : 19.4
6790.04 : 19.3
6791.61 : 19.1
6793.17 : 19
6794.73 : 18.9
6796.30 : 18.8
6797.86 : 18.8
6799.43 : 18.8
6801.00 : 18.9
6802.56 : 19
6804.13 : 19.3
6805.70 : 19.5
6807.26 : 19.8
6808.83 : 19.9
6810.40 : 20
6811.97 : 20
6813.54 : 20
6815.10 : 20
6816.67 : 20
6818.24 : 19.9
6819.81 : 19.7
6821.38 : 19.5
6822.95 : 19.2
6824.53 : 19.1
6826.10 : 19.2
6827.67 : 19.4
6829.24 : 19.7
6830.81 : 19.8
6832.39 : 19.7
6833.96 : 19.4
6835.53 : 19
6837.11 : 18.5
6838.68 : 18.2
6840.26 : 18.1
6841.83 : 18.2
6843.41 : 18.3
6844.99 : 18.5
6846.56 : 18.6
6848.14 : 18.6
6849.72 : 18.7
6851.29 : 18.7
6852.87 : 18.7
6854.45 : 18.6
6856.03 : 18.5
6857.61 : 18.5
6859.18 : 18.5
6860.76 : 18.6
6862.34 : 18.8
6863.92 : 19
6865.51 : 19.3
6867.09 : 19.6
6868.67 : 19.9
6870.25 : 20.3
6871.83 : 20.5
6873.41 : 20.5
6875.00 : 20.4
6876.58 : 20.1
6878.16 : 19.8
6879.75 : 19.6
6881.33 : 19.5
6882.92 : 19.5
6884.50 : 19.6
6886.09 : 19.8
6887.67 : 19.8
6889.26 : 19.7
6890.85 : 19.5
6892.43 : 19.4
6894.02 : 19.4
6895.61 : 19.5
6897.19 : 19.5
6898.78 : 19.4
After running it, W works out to 2.4 Ang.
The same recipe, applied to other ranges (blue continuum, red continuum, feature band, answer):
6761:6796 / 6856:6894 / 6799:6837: -0.27 Ang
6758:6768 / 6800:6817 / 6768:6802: 0.85 Ang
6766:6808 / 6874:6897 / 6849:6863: 0.66 Ang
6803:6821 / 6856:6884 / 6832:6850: 0.95 Ang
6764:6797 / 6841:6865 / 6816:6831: -0.55 Ang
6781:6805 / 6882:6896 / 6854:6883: 0.03 Ang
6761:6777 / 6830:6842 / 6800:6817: -0.50 Ang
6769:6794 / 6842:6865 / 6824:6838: -0.38 Ang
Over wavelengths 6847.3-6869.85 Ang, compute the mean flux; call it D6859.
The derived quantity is 18.9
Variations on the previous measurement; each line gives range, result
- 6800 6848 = 19.3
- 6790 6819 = 19.4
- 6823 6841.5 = 19.1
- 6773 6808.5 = 19.2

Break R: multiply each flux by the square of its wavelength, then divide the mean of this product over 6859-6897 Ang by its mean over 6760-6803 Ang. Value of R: 1.05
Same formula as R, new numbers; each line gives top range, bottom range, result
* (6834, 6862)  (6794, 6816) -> 0.97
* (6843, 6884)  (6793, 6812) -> 1.02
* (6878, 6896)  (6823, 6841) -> 1.04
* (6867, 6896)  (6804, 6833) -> 1.03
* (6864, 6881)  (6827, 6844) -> 1.06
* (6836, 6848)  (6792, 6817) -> 0.96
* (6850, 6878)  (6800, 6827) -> 1.00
